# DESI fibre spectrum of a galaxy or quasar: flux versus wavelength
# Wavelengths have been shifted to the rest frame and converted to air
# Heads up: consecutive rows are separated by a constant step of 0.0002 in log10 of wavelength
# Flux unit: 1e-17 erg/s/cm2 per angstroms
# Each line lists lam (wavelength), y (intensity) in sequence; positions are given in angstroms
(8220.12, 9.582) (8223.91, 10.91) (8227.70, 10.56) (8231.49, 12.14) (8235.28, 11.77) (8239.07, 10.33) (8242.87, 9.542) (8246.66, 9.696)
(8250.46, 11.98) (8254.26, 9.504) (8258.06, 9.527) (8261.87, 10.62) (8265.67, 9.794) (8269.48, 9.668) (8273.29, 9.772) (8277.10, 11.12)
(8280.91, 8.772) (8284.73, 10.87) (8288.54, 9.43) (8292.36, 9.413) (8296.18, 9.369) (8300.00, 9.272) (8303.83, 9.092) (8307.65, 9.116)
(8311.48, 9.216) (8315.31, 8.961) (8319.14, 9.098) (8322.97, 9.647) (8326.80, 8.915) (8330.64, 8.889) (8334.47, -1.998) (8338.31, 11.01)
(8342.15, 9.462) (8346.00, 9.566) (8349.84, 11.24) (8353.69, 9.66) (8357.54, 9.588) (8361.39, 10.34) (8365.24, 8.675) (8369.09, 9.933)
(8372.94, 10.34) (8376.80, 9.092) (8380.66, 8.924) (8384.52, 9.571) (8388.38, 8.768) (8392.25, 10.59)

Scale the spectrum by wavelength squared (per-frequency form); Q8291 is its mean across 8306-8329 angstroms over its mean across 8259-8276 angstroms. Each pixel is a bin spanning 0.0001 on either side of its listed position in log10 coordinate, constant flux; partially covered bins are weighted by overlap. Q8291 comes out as 0.9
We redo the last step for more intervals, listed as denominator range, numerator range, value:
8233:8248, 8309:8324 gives 0.90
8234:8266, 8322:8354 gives 0.83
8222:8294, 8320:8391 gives 0.90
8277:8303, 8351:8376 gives 1.03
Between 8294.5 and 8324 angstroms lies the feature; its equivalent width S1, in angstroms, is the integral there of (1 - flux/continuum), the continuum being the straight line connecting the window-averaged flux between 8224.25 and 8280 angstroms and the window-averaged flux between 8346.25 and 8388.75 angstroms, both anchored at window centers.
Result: 2.5 angstroms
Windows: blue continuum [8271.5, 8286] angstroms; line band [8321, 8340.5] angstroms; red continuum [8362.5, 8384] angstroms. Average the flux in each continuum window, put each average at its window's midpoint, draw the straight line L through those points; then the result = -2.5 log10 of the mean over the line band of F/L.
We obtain 0.31 mag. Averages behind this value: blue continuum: 10.1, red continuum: 9.44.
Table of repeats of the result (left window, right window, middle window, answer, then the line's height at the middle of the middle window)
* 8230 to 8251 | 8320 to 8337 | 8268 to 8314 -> -0.14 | 8.46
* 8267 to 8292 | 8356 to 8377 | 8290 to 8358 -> 0.11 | 9.81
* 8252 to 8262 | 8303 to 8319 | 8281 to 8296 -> -0.03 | 9.4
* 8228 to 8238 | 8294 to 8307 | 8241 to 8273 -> 0.08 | 10.8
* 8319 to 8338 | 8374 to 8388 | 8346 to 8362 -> -0.24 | 8.1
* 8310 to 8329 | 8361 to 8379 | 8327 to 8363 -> 0.09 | 9.39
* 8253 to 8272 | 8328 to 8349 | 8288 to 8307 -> -0.06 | 8.82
